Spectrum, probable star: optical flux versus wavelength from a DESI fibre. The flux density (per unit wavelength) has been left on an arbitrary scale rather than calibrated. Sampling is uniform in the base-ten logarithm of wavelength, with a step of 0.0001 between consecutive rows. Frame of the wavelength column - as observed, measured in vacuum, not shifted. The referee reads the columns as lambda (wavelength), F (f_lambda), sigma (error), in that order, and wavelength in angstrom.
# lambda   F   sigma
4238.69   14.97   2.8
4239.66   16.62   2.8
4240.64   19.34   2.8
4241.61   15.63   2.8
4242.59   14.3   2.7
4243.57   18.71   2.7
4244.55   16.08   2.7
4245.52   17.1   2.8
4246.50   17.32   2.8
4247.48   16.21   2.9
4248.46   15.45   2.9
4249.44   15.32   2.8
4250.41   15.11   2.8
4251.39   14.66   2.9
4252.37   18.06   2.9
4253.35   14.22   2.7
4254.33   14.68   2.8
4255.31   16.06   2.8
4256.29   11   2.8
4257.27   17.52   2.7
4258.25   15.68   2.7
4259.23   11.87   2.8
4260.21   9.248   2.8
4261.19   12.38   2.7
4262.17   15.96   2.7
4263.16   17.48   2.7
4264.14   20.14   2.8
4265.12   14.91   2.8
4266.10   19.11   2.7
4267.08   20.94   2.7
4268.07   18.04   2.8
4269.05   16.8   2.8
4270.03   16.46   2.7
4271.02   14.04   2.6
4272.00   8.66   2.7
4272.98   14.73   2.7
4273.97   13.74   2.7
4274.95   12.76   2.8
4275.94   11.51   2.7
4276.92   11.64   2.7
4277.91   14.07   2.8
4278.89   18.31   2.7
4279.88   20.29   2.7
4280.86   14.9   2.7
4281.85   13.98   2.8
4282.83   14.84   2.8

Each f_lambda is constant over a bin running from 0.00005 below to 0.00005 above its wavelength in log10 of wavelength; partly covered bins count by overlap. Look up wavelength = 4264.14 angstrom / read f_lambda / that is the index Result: 20.14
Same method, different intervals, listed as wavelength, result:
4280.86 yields 14.9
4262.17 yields 15.96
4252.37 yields 18.06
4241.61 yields 15.63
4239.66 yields 16.62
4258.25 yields 15.68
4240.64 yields 19.34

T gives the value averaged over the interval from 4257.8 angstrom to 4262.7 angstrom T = 13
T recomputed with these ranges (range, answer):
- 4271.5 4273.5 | 11.7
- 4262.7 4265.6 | 17.5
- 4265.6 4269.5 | 18.7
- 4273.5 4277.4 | 12.4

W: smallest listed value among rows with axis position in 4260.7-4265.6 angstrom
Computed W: 12.38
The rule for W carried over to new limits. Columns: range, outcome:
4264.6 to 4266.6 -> 14.91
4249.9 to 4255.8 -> 14.22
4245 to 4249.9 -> 15.32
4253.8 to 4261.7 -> 9.248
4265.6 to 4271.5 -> 14.04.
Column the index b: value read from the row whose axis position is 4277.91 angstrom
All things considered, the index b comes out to 14.07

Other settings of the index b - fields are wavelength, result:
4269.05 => 16.8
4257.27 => 17.52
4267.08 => 20.94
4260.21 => 9.248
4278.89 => 18.31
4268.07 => 18.04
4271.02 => 14.04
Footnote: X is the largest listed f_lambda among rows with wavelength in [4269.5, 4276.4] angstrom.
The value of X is 16.46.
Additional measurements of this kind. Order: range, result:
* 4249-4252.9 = 18.06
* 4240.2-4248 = 19.34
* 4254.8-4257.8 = 17.52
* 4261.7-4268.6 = 20.94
